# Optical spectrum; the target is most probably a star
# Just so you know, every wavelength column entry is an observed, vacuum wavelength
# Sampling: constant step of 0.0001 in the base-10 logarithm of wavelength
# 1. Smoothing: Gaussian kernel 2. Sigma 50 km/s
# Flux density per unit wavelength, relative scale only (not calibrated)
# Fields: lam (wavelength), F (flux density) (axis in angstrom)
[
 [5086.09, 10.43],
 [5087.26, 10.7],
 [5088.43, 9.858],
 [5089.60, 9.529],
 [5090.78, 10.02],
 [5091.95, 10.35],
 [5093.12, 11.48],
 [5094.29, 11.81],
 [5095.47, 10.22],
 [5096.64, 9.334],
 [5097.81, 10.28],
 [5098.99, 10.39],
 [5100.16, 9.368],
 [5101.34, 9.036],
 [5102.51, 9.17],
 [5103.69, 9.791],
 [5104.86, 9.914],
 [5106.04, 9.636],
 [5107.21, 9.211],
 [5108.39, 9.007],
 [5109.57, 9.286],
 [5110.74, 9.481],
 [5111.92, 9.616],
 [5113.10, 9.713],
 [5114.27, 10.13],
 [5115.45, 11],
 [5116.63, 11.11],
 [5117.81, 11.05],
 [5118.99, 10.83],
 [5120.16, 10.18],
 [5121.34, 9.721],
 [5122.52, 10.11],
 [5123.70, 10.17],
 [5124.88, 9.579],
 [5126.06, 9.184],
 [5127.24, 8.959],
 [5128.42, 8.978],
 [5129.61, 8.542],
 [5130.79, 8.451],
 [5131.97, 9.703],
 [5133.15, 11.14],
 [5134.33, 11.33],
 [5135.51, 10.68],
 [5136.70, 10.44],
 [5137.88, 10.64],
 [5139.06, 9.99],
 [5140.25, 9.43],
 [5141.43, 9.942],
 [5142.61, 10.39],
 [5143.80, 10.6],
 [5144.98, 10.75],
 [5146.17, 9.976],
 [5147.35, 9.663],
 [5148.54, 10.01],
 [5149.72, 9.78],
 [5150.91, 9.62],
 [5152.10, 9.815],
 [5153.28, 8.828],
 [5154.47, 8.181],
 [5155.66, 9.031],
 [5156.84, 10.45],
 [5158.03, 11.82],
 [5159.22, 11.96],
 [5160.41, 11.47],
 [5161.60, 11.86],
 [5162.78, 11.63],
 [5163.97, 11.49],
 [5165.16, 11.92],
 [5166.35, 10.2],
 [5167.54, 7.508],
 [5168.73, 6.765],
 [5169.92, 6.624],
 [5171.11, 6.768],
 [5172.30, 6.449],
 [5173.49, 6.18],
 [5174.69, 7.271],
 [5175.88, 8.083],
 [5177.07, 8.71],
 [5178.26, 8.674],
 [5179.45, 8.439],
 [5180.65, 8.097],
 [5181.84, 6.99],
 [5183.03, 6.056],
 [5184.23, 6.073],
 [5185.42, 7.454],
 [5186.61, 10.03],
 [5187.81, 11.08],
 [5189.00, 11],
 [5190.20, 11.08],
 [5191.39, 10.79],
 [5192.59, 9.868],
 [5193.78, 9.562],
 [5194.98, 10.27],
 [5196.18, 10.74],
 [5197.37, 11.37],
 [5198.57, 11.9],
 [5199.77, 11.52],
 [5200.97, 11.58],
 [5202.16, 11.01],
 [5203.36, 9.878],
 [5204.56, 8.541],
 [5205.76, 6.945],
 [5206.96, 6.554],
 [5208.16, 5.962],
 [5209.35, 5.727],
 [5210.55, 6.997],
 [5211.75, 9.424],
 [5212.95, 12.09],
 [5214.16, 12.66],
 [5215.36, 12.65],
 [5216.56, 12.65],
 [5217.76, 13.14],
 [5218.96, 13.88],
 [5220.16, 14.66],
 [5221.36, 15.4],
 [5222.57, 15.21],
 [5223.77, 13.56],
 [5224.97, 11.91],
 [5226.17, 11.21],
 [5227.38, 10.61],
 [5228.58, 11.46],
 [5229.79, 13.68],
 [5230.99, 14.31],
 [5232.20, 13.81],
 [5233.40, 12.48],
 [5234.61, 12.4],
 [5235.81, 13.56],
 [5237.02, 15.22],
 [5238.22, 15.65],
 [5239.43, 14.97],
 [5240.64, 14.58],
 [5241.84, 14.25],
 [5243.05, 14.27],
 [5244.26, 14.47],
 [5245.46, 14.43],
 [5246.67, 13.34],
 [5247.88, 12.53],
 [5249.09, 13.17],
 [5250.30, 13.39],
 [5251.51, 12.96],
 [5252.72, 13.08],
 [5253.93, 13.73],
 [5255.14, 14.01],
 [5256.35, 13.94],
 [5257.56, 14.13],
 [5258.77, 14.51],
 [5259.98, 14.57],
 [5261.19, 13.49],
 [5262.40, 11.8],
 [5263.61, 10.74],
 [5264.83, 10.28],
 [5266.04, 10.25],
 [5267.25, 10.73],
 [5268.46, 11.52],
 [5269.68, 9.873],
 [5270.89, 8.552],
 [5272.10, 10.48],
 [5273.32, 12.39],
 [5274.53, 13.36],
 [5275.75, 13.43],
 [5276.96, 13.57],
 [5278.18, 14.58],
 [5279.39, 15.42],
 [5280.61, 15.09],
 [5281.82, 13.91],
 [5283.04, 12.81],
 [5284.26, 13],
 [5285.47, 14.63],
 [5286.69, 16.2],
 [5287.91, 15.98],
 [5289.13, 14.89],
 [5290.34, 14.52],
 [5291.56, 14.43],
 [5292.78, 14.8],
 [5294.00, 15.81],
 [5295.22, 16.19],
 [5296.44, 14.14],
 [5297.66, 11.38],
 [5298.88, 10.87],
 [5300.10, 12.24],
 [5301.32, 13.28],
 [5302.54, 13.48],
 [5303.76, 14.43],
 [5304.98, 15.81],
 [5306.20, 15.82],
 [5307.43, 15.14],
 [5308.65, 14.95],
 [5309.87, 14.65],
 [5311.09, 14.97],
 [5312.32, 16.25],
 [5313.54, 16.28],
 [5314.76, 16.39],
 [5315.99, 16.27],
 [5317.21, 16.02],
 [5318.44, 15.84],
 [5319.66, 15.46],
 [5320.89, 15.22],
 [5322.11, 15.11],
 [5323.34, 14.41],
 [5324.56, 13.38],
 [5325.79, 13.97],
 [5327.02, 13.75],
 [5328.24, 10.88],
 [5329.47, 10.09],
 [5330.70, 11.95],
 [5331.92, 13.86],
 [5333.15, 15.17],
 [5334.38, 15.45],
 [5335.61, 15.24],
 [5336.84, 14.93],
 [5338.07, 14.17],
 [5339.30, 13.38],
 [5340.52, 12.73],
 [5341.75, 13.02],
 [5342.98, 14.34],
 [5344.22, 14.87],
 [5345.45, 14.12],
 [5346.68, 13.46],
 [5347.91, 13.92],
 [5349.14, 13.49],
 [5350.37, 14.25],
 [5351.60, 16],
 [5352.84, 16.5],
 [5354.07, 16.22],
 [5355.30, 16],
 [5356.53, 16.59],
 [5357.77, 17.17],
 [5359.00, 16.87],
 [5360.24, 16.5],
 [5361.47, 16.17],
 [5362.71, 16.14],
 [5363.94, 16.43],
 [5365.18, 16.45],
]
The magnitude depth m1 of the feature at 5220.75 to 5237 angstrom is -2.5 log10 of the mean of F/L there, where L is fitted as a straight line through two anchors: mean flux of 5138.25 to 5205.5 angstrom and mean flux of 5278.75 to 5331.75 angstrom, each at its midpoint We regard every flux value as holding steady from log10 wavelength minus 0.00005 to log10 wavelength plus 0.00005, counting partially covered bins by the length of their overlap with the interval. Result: -0.13 mag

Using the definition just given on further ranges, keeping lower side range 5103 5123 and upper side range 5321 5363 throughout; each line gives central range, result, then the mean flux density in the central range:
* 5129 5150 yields 0.04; 10.1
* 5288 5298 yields -0.09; 14.7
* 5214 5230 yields -0.08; 13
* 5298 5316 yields -0.06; 14.6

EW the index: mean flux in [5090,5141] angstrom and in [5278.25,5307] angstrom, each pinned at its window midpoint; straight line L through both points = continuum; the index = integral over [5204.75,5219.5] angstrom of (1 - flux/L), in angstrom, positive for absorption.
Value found 3.0 angstrom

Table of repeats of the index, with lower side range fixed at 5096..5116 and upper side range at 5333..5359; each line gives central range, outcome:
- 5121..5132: 0.9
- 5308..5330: -0.6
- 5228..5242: -1.6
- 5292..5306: -0.1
